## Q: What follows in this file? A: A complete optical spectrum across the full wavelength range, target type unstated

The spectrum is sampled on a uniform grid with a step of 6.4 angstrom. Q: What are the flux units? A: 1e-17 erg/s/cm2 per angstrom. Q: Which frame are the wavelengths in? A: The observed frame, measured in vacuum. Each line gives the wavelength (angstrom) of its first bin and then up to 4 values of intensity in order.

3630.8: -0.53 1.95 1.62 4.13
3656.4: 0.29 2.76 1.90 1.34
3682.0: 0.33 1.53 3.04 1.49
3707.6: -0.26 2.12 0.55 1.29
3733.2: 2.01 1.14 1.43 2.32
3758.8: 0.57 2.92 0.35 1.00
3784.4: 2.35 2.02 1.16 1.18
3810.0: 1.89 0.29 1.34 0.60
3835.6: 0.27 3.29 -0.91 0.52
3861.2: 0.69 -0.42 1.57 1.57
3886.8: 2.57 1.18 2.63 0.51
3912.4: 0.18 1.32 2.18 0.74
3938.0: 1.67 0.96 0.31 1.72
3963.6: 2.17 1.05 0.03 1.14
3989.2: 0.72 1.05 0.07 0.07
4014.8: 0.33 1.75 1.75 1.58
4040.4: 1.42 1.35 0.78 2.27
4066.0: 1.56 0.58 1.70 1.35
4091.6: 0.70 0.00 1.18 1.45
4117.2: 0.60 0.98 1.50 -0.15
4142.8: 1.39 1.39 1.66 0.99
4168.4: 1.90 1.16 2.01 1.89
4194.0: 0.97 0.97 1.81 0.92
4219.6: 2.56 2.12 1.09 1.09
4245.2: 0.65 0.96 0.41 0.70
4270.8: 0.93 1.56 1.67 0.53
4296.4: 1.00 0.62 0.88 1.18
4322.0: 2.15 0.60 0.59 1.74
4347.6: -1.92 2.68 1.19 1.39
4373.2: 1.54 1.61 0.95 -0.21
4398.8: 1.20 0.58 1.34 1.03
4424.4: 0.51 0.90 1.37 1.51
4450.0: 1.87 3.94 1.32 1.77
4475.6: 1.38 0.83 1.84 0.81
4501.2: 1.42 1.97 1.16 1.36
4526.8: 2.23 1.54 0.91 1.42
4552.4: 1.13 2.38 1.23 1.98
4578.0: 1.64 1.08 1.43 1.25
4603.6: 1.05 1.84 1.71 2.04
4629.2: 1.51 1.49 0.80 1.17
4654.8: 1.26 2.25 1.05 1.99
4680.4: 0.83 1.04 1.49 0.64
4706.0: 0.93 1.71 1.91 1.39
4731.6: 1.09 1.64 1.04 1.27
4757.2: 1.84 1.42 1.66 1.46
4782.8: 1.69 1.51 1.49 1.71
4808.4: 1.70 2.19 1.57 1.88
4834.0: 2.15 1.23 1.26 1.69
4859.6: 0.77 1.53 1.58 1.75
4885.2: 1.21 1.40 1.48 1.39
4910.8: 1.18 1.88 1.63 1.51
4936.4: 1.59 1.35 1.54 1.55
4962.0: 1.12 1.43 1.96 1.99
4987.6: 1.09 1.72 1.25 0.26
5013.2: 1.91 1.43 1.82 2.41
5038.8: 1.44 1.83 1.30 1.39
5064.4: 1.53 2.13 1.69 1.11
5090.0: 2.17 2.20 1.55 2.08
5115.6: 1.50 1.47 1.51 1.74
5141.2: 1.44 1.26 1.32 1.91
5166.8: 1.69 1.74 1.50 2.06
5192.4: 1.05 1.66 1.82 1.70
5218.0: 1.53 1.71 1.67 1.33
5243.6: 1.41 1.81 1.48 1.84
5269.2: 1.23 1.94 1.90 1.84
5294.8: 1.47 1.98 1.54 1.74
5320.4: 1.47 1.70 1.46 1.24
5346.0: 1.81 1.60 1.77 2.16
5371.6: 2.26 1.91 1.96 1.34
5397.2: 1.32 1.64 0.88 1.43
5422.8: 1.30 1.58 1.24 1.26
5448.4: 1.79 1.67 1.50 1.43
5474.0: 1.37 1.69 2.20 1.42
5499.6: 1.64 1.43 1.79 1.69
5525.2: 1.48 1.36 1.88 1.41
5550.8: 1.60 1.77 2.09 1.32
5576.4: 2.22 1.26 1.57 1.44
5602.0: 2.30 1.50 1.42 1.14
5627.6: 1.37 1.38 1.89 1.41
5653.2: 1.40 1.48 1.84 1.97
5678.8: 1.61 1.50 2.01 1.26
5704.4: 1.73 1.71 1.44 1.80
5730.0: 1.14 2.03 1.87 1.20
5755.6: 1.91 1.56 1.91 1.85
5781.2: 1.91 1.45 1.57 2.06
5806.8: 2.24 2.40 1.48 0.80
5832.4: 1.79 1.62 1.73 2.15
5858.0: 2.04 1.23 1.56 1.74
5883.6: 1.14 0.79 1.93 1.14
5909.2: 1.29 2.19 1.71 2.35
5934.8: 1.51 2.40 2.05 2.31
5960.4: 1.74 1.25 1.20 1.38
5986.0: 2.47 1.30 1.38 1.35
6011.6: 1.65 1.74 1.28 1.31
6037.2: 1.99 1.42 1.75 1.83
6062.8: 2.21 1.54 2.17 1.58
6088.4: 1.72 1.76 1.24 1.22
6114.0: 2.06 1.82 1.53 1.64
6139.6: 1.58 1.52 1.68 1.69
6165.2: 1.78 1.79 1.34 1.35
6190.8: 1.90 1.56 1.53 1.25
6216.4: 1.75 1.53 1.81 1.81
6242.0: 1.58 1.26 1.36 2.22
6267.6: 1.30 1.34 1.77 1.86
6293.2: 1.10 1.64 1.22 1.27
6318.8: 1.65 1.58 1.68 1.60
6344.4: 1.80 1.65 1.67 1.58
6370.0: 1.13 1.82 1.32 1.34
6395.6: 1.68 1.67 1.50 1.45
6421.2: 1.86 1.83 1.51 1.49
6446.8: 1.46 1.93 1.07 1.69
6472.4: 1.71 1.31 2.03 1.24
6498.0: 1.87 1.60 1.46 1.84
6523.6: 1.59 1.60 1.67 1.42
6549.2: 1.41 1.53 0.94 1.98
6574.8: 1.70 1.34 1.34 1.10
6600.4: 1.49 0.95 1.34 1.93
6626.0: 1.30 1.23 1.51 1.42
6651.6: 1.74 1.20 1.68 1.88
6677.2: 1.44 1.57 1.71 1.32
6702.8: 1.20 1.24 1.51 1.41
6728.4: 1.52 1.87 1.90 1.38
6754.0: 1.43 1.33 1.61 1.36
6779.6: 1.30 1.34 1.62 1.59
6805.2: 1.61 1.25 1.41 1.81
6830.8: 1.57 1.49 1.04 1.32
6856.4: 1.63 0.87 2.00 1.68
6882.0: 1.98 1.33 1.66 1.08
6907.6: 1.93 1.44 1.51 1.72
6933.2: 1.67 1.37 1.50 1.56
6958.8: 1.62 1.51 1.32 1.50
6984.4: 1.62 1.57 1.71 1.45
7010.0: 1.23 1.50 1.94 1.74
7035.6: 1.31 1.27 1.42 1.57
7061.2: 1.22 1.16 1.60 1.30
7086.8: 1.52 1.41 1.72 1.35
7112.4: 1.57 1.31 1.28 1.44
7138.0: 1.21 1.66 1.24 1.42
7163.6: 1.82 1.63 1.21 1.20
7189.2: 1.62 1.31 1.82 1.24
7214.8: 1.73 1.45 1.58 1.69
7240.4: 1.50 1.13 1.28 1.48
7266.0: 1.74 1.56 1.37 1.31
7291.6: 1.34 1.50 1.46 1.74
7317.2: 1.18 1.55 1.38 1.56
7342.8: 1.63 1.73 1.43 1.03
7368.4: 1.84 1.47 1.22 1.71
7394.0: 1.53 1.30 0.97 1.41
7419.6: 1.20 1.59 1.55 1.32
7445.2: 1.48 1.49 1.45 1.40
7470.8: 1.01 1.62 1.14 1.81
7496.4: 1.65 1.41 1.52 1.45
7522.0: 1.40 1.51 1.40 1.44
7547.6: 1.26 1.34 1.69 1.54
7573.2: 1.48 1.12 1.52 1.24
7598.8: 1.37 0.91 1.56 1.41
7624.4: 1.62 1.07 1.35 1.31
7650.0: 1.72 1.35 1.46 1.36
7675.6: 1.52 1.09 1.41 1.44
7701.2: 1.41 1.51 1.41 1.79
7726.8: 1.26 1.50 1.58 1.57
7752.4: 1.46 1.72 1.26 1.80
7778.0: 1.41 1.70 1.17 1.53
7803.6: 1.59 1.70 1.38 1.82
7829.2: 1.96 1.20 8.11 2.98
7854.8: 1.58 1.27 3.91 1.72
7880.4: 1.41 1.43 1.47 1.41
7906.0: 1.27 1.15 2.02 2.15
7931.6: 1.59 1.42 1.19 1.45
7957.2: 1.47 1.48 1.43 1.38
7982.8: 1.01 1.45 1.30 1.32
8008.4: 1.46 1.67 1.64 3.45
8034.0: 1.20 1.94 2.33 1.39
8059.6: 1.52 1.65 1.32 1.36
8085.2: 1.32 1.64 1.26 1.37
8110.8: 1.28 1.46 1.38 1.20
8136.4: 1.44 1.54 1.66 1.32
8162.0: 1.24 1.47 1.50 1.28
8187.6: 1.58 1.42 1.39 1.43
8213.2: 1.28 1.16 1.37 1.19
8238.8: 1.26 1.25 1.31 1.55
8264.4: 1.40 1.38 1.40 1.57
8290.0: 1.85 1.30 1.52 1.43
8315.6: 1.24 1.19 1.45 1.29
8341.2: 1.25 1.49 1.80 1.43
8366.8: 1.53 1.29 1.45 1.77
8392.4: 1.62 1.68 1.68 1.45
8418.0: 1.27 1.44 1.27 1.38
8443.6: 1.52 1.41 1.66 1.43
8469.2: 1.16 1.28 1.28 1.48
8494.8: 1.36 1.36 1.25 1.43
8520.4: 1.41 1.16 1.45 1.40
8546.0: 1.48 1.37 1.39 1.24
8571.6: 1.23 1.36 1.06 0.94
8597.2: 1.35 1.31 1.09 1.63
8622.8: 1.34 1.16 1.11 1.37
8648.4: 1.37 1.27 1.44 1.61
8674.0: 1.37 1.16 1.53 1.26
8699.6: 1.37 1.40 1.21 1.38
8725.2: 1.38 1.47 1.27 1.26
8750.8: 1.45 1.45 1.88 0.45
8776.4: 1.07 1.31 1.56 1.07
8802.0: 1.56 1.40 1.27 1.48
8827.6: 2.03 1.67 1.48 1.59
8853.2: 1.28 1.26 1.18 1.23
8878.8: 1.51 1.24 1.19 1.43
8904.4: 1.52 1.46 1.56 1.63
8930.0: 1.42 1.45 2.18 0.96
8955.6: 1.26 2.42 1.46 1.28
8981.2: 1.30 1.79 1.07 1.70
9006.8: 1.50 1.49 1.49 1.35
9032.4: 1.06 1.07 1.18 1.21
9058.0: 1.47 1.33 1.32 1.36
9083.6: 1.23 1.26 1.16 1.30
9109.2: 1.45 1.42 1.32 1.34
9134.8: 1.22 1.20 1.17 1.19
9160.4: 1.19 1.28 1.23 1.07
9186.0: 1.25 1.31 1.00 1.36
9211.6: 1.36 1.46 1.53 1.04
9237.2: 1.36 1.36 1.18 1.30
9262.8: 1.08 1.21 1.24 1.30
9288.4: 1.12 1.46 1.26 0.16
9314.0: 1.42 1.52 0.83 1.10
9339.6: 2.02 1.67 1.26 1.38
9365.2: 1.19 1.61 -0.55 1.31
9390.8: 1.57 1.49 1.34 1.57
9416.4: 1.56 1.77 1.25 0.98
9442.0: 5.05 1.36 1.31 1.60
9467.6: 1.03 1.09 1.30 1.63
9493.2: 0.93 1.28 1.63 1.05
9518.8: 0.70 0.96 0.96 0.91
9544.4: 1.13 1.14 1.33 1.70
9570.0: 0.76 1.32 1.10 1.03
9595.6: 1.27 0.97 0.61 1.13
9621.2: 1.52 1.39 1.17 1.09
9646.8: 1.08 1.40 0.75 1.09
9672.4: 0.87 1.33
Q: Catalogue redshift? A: 0.19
